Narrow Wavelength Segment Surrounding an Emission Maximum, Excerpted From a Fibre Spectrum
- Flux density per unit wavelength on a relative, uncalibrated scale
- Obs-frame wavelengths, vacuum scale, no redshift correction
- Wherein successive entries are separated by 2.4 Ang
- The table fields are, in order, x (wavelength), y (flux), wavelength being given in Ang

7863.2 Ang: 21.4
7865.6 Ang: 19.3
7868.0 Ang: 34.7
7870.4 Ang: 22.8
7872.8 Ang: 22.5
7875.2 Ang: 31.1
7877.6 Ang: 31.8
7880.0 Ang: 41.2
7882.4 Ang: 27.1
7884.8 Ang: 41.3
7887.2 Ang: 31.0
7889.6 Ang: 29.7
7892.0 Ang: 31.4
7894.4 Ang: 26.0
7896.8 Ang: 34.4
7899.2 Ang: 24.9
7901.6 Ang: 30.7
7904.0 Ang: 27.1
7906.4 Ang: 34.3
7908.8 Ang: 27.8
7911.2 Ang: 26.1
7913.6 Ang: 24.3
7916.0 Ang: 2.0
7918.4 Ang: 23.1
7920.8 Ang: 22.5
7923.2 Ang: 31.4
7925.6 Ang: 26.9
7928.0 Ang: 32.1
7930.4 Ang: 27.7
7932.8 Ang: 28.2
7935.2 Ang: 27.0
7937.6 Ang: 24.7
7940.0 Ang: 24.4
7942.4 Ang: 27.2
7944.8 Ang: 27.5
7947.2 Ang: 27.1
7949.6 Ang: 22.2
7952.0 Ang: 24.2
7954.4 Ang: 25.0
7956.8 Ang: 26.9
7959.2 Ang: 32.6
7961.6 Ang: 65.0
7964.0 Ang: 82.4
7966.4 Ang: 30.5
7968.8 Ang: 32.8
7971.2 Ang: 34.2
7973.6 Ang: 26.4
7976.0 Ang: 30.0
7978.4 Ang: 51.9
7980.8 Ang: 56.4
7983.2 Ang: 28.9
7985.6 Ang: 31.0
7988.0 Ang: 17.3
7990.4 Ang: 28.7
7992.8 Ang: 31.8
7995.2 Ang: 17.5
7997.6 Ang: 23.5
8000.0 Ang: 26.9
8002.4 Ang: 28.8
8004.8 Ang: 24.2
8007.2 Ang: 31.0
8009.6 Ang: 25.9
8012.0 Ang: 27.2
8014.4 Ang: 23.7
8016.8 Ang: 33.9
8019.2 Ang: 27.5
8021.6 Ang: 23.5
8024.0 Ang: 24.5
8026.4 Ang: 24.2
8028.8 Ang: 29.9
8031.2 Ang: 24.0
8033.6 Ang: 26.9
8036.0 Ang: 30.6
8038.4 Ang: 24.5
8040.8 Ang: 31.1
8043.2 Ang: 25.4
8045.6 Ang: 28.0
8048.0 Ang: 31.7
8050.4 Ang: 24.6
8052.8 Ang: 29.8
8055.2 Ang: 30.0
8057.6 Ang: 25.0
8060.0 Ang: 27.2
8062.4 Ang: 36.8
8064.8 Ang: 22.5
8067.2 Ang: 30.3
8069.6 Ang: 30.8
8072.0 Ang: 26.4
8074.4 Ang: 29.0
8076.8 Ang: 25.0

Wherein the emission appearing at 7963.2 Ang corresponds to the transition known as [S II] 6716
